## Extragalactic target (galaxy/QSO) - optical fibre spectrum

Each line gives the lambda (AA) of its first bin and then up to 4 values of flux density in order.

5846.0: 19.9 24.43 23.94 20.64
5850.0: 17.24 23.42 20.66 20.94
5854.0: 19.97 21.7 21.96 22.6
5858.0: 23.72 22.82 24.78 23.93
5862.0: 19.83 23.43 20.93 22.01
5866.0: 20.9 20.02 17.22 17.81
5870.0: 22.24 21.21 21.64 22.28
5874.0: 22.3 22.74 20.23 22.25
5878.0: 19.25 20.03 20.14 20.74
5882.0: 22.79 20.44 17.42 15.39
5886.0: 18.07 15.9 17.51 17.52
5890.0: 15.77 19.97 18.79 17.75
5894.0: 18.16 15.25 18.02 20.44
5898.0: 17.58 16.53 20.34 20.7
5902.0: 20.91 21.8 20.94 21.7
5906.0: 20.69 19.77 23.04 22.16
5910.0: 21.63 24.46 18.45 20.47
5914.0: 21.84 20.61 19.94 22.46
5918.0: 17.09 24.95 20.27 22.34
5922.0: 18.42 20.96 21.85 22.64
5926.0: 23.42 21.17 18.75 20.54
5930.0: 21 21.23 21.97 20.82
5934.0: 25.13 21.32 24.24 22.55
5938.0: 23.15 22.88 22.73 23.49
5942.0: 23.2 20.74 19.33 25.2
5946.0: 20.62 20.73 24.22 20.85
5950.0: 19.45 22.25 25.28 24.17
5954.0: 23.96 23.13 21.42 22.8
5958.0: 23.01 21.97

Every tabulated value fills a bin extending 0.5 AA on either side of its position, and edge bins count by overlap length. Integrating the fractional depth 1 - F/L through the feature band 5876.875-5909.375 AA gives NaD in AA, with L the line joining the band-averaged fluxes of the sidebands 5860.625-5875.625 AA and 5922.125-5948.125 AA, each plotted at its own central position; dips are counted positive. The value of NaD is 3.35 AA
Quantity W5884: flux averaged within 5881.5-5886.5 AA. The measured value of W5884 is 18.8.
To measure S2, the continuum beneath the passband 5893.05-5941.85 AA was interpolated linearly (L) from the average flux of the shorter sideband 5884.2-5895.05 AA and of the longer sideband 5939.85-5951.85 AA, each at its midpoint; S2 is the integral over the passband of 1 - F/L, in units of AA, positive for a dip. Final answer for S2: -3.5 AA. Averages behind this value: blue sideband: 17.4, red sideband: 22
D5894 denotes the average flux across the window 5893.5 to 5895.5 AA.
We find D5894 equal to 16.7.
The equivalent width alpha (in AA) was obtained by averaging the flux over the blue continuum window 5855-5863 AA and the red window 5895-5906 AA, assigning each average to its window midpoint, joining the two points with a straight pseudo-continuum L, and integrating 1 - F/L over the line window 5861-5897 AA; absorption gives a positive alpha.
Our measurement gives 2.8 AA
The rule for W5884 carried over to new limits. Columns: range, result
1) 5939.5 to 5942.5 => 23.1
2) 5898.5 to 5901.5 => 19.2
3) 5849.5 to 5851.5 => 20.3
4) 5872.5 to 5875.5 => 22.4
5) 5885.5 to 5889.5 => 17.2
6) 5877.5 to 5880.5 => 19.8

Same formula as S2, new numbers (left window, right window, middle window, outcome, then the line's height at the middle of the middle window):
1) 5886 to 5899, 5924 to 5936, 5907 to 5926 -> -0.99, 20.3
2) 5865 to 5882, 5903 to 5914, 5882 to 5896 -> 2.20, 21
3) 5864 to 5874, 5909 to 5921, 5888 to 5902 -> 1.80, 21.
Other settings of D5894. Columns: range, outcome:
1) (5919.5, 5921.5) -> 21.3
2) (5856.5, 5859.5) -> 23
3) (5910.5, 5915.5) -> 21.2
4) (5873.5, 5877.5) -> 21.9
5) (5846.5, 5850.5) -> 21.6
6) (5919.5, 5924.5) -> 20.8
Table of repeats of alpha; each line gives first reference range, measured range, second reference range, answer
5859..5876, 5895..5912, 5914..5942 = 0.9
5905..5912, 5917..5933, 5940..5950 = 0.5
